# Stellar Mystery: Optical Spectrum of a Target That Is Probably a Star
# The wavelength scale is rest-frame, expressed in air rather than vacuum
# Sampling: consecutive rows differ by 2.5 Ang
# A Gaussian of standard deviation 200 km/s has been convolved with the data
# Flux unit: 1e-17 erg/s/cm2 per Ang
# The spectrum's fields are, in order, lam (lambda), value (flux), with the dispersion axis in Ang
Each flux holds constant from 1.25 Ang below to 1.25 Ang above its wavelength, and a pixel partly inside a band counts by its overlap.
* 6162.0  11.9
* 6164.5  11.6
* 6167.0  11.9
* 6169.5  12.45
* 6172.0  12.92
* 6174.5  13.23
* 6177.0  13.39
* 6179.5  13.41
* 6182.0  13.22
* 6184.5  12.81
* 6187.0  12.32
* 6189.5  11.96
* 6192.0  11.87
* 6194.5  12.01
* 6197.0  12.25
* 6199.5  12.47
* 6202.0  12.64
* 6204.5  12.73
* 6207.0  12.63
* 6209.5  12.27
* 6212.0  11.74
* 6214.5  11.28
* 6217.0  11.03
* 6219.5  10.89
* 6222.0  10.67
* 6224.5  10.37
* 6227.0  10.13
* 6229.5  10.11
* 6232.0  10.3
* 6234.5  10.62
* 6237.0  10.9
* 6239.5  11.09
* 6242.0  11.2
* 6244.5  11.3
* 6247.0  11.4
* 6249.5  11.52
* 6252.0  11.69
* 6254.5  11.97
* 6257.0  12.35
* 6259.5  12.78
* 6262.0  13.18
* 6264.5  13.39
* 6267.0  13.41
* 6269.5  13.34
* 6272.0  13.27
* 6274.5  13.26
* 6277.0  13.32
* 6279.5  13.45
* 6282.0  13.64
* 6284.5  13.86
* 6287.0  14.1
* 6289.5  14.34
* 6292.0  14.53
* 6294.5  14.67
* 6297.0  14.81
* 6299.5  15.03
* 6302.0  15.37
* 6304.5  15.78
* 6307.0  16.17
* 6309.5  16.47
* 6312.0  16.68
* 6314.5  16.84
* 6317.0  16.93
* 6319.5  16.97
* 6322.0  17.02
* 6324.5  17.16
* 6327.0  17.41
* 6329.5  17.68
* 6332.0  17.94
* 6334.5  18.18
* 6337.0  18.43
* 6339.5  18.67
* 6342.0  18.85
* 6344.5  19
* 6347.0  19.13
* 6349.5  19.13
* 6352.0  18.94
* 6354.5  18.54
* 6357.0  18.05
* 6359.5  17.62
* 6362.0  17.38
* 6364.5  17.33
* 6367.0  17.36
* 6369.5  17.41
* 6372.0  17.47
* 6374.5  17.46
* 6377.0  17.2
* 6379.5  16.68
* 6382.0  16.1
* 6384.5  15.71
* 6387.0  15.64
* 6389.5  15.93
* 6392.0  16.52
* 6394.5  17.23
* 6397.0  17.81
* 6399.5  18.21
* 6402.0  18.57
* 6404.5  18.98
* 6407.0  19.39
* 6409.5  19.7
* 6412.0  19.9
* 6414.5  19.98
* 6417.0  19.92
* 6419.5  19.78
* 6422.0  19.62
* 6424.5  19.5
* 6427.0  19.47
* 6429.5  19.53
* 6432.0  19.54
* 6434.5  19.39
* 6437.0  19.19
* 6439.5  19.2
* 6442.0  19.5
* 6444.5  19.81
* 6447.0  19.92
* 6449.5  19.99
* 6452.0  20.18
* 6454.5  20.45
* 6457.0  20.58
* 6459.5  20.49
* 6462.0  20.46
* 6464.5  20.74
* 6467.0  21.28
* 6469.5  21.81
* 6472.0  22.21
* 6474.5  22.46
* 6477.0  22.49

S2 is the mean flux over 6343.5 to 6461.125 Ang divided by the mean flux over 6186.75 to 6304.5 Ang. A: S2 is 1.49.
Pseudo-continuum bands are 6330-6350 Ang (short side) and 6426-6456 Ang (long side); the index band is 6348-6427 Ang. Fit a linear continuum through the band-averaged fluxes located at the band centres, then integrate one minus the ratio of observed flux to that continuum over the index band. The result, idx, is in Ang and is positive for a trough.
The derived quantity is 4.4 Ang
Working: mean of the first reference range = 18.6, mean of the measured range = 18.1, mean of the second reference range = 19.7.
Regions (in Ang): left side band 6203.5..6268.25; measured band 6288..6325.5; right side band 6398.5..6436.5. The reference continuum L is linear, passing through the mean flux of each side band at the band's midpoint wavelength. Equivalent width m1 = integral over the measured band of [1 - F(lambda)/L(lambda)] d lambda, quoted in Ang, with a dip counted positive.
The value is -3.2 Ang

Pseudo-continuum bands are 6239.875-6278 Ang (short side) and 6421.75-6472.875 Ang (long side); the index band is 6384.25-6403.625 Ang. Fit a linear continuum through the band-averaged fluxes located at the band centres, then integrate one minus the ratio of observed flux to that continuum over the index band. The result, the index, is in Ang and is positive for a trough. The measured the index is 1.0 Ang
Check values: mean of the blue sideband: 12.5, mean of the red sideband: 20.1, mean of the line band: 17.1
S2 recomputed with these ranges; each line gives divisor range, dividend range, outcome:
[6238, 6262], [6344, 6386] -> 1.50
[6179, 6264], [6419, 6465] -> 1.69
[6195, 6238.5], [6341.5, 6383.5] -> 1.57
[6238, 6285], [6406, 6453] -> 1.56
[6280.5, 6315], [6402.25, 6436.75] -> 1.29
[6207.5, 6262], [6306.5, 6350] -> 1.57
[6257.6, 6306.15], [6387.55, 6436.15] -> 1.35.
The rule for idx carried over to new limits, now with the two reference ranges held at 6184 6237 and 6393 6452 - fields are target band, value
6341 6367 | -2.40 Ang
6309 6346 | -4.22 Ang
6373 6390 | 1.32 Ang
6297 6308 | -0.42 Ang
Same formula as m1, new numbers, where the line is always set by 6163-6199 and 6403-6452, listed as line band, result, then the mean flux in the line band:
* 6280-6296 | 1.47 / 14.2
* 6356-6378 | 0.48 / 17.5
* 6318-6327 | -0.28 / 17.1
